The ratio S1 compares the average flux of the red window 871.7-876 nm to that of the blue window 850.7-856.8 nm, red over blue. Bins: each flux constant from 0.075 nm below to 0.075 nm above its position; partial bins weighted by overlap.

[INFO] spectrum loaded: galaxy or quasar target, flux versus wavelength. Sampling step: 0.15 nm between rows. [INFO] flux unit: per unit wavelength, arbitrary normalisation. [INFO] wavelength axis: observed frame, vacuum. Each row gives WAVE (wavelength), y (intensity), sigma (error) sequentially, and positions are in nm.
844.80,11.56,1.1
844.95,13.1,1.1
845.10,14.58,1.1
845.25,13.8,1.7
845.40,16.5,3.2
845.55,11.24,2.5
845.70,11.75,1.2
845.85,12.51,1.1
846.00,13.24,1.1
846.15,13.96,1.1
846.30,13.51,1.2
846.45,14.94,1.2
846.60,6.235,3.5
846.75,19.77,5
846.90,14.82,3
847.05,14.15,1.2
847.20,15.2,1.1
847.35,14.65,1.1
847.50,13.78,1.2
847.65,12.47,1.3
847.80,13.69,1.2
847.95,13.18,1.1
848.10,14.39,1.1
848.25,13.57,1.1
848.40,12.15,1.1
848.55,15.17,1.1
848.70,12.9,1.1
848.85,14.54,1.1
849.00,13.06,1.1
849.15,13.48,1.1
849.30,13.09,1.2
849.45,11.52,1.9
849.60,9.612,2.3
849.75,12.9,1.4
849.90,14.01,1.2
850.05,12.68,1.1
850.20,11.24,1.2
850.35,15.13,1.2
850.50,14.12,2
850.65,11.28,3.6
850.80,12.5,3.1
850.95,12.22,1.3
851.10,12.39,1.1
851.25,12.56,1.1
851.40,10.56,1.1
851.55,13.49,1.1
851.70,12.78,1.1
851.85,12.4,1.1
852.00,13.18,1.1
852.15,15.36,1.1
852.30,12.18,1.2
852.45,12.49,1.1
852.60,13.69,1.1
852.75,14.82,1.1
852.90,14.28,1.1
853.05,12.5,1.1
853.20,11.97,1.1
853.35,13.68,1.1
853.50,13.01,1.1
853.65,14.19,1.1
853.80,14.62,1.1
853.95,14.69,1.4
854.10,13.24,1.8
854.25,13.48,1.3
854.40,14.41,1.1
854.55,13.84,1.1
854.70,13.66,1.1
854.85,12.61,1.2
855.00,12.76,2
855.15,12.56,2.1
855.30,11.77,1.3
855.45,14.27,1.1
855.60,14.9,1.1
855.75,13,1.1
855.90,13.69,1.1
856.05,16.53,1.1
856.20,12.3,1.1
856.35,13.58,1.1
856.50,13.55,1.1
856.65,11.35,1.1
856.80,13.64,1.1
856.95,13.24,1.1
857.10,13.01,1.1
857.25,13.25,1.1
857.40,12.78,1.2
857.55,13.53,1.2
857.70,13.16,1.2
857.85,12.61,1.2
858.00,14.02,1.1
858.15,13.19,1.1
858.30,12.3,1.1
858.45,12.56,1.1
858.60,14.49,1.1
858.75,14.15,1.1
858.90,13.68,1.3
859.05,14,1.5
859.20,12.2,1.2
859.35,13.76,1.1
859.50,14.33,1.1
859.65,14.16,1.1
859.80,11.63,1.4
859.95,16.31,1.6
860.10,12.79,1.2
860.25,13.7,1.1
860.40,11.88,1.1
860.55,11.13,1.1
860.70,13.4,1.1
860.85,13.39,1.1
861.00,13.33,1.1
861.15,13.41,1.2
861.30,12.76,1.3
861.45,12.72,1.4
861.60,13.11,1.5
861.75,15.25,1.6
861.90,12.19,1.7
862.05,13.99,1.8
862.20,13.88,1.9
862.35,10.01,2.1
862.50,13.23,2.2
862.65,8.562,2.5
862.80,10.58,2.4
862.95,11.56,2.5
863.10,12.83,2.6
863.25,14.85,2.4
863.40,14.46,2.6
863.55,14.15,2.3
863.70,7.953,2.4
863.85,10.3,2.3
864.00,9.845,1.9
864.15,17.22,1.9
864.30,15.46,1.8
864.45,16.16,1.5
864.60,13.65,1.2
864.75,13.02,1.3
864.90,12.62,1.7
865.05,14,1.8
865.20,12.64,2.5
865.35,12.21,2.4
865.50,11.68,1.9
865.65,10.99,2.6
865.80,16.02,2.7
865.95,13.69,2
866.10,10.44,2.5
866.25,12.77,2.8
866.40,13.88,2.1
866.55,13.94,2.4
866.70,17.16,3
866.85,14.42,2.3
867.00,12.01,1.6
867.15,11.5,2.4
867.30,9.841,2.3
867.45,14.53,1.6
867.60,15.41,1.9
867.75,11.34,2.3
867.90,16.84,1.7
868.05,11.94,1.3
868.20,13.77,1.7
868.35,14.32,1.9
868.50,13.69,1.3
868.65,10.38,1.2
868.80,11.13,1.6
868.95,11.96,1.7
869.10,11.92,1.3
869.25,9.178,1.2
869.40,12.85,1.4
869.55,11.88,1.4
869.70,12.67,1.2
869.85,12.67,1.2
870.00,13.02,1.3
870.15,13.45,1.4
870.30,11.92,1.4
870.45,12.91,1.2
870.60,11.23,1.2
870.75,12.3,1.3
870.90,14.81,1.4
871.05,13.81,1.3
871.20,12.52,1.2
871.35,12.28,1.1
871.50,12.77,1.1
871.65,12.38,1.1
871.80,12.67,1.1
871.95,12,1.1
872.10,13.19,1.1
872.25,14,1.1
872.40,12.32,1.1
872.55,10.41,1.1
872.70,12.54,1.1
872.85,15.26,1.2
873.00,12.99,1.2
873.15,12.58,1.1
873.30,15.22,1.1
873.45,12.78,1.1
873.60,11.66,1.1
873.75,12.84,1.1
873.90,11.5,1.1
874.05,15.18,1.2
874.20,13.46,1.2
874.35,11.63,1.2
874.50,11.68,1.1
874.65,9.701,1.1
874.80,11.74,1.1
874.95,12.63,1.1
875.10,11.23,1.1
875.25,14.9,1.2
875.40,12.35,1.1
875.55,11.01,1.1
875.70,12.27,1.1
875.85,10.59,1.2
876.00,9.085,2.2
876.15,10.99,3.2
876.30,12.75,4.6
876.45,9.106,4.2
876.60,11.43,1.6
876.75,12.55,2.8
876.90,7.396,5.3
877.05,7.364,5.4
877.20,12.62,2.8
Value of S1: 0.94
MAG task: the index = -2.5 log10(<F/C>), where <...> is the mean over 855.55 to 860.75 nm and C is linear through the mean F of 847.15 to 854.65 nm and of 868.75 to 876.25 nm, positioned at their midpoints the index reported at -0.034 mag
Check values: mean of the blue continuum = 13.2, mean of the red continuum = 12.4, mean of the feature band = 13.4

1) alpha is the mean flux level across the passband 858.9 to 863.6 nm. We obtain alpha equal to 13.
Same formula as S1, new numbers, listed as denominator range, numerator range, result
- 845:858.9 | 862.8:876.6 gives 0.95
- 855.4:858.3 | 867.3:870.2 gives 0.95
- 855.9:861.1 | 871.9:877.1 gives 0.90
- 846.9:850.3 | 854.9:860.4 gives 1.01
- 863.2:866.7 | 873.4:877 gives 0.88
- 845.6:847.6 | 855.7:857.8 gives 0.97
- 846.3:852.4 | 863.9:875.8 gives 0.97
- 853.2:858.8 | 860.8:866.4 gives 0.96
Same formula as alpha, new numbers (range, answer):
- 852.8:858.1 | 13.4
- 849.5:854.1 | 13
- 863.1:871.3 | 12.9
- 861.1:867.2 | 13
